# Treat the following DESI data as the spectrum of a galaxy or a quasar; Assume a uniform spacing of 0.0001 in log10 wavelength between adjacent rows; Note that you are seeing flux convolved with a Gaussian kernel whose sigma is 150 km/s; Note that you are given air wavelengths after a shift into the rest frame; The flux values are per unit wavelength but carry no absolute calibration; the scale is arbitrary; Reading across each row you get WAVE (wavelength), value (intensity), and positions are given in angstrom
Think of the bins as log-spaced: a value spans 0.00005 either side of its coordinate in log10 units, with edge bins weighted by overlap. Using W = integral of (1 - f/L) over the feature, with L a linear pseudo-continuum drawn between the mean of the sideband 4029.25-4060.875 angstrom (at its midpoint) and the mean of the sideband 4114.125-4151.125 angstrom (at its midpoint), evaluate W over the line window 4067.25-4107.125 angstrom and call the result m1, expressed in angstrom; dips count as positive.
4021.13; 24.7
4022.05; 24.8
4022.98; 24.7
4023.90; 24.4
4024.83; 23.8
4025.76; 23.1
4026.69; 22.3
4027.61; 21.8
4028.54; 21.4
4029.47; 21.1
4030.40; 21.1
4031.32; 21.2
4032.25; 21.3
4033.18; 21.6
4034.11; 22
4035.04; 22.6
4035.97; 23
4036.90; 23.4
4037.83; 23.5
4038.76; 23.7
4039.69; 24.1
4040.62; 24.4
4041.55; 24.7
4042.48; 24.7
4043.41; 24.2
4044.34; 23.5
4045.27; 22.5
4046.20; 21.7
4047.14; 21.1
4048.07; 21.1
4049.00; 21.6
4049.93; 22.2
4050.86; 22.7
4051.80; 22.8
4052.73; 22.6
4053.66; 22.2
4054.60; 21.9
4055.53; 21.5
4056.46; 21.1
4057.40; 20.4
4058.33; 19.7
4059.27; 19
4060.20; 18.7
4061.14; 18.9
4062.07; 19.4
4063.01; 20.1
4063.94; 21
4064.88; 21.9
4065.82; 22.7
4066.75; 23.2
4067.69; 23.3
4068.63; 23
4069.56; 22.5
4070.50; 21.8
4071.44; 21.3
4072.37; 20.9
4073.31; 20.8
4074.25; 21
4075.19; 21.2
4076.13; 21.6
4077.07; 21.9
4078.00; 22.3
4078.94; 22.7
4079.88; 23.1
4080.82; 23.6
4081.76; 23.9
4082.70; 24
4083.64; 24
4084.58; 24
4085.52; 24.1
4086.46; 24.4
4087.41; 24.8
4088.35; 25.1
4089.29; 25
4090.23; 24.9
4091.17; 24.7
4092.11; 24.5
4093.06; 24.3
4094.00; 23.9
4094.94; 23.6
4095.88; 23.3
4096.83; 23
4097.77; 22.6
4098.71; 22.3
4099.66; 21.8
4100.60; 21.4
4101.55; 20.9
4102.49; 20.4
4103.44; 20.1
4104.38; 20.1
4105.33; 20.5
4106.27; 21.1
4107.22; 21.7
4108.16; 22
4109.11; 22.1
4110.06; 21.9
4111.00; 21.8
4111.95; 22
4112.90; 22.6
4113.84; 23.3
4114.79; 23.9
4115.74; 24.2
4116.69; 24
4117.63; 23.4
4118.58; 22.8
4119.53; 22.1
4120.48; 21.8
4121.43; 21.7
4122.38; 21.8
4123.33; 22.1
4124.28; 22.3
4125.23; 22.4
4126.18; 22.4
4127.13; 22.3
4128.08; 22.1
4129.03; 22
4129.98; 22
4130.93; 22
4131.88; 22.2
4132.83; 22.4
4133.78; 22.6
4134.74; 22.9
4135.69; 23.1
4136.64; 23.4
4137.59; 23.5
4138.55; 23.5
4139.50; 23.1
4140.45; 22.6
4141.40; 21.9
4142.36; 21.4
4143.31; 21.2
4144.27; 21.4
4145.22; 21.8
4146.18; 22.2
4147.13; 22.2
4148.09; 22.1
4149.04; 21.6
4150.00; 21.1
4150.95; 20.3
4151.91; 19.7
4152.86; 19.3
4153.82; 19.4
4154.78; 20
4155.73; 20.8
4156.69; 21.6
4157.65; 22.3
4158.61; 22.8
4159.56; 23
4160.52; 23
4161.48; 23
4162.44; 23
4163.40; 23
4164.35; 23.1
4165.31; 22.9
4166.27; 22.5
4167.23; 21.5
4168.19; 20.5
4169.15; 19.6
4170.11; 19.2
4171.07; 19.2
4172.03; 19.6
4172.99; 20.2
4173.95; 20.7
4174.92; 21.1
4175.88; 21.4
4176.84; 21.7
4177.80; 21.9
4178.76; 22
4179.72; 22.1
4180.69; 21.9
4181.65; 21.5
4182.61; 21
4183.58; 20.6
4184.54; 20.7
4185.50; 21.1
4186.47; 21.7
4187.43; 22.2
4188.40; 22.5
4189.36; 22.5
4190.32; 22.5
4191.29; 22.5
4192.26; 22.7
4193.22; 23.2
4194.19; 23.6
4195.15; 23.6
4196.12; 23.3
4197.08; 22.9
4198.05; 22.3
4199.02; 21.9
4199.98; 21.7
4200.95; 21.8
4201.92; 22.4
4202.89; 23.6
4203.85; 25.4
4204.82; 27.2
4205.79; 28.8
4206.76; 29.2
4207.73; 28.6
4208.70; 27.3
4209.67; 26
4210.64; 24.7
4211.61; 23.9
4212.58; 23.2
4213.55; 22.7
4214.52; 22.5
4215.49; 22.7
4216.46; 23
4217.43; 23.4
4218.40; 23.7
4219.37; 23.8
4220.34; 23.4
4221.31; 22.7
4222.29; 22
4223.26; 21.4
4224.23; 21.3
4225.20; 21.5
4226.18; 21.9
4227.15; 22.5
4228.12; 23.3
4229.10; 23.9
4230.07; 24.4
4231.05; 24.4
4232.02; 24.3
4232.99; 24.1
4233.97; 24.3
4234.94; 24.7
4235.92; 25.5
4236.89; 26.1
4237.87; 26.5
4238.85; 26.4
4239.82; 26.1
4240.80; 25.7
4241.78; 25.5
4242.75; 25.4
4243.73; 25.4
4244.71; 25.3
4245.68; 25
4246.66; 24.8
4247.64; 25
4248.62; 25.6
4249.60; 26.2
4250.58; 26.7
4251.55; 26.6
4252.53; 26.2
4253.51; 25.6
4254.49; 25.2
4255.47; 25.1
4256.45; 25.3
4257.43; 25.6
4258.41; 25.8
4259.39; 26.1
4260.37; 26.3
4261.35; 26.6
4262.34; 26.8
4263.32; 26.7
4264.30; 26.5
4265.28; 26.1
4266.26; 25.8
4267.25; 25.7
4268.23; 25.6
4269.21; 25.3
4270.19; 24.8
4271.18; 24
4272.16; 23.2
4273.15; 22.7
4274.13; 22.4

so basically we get -0.8 angstrom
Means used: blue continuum 22.1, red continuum 22.4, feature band 22.7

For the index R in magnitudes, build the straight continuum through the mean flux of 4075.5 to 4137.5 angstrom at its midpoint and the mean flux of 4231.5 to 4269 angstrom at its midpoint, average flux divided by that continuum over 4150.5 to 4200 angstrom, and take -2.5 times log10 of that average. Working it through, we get 0.118 mag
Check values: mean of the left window 22.7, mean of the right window 25.7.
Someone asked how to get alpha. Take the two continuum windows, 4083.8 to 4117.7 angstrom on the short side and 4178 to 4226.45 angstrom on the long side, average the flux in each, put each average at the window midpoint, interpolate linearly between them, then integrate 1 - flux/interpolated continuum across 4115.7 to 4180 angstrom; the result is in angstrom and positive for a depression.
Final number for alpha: 3.2 angstrom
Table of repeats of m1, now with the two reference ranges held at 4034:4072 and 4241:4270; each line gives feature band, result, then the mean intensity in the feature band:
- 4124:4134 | 0.5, 22.3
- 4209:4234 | 1.9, 23.3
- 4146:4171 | 2.6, 21.5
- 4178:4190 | 1.4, 21.7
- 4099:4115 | 1.0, 21.6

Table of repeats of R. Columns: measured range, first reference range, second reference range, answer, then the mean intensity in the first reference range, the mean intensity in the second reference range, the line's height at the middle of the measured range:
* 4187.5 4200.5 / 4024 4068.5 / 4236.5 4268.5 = 0.10 mag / 22.1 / 25.9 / 24.8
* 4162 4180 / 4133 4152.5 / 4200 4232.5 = 0.07 mag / 22.1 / 23.9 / 22.8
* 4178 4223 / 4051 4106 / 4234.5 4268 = 0.07 mag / 22.2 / 25.8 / 24.8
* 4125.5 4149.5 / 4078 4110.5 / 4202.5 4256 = 0.06 mag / 22.9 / 24.7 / 23.5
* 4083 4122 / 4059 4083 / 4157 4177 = -0.06 mag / 21.7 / 21.6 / 21.7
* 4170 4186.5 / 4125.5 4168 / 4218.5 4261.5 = 0.10 mag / 22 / 24.7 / 23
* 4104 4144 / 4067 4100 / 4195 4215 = 0.06 mag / 23.1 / 24.4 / 23.6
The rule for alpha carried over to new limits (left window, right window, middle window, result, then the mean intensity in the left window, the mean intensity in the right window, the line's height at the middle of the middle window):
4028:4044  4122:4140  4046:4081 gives 1.9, 22.8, 22.5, 22.7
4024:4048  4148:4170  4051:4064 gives 1.0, 22.7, 21.5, 22.5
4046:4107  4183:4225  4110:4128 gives 0.0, 22.2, 23.4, 22.6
